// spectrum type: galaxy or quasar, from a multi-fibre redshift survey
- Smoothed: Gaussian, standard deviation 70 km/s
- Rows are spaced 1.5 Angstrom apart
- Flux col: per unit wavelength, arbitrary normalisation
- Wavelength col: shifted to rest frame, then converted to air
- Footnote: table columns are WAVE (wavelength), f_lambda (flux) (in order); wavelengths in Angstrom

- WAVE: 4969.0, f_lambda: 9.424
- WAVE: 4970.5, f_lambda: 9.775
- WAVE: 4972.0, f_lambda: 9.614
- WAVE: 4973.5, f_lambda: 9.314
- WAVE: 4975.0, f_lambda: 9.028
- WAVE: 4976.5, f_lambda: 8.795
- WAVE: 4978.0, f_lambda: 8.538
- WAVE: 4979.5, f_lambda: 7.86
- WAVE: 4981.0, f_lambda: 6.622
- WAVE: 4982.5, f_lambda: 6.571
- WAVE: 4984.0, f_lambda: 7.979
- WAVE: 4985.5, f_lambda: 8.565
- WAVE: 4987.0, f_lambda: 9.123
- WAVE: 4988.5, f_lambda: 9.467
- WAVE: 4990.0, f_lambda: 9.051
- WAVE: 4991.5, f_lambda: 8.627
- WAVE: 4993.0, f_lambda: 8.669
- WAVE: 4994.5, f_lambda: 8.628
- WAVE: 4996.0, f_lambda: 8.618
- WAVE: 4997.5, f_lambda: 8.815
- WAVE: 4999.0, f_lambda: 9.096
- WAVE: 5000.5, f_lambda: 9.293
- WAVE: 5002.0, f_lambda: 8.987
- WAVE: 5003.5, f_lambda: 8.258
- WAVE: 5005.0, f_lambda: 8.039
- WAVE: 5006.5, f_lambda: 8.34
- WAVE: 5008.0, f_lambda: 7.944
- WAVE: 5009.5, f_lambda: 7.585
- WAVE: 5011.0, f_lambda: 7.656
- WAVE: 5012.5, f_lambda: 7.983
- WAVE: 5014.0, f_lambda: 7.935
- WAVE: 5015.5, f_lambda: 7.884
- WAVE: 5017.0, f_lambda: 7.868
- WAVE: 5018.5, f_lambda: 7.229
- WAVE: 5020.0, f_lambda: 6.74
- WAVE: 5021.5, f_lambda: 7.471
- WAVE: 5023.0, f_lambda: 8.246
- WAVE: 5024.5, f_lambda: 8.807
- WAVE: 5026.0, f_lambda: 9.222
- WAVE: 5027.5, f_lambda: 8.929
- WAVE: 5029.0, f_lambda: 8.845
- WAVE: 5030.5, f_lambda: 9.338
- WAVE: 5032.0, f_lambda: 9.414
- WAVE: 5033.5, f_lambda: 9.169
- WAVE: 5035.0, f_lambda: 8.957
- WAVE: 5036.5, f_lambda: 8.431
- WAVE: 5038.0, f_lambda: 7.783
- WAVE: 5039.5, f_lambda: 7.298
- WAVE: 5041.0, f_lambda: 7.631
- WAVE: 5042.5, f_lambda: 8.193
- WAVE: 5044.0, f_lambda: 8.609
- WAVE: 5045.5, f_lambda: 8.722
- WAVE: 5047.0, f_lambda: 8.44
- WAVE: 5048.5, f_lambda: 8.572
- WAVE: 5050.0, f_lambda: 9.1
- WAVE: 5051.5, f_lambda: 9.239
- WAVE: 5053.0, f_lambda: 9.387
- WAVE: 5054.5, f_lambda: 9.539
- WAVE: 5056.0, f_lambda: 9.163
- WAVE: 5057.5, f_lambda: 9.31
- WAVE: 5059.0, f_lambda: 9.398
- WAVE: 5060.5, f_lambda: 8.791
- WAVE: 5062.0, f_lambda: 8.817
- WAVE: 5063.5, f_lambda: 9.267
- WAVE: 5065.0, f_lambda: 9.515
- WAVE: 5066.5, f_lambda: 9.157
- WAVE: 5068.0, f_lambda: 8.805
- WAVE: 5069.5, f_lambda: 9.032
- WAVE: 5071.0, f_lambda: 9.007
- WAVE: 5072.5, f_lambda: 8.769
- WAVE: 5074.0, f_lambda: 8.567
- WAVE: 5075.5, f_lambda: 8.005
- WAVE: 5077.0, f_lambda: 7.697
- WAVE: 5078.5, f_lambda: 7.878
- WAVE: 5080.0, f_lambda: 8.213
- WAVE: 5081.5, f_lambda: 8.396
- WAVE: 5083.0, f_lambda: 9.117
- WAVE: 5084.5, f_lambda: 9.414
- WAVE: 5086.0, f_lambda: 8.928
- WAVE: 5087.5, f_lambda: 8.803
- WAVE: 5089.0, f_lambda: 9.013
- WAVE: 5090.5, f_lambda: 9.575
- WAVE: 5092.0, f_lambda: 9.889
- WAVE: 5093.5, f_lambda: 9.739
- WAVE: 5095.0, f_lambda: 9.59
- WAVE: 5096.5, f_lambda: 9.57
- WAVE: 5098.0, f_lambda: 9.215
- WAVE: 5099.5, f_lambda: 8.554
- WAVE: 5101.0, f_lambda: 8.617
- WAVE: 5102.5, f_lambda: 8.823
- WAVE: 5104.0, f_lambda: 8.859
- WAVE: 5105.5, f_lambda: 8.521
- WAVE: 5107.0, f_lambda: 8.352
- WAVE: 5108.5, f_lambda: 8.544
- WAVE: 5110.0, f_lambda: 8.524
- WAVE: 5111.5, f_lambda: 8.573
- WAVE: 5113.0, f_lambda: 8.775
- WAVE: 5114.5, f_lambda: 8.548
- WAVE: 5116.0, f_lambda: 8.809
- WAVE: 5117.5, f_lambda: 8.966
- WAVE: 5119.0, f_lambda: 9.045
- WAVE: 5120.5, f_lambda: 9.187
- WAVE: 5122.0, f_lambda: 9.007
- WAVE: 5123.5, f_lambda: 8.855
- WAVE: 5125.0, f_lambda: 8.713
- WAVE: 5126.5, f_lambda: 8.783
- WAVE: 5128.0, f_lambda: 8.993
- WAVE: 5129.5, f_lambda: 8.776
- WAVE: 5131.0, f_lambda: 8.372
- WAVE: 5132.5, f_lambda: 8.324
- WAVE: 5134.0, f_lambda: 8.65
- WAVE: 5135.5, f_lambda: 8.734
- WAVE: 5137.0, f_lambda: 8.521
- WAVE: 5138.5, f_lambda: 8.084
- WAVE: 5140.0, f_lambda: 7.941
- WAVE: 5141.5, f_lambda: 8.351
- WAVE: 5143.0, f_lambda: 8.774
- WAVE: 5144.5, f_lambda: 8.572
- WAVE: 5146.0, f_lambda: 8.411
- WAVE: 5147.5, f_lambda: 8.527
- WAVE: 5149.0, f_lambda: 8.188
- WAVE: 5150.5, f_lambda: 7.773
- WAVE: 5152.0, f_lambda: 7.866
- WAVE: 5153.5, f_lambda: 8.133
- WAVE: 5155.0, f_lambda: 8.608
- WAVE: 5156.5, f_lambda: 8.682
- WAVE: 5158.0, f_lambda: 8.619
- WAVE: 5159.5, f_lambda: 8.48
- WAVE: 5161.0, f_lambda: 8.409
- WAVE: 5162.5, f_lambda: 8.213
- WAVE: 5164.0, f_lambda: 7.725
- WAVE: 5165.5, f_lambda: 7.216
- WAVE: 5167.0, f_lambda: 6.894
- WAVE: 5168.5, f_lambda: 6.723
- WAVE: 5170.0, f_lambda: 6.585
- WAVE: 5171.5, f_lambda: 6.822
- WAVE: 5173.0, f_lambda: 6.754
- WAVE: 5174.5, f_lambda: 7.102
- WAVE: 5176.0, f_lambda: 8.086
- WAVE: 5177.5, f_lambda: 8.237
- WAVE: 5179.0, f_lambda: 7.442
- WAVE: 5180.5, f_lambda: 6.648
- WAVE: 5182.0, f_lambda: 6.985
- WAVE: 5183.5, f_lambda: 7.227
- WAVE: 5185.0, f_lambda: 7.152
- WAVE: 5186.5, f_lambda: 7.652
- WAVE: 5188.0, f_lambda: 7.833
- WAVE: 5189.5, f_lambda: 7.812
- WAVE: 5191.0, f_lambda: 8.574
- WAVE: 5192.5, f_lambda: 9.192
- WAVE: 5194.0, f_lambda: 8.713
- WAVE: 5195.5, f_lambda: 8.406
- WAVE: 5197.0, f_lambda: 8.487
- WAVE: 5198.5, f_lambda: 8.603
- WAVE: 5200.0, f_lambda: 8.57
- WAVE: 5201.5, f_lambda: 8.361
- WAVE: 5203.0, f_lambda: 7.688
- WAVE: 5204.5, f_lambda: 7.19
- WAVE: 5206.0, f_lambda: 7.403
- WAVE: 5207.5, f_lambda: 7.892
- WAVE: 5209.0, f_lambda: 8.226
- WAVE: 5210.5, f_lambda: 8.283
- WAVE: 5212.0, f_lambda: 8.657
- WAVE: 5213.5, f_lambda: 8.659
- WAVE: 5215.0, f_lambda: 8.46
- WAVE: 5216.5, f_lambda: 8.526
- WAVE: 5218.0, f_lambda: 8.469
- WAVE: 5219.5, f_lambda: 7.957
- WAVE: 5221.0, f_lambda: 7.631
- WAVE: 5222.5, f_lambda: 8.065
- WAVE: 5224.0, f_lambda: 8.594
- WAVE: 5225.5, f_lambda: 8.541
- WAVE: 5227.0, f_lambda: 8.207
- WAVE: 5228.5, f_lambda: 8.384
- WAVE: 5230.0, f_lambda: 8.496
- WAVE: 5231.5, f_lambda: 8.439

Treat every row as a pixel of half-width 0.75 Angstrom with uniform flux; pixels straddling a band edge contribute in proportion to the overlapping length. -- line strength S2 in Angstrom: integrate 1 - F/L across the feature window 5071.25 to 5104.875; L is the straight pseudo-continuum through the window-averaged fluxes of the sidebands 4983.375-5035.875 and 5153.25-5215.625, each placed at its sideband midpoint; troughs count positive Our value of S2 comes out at -2.7 Angstrom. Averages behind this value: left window 8.48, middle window 8.87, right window 7.89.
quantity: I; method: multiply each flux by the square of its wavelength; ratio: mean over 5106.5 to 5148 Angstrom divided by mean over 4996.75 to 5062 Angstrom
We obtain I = 1.05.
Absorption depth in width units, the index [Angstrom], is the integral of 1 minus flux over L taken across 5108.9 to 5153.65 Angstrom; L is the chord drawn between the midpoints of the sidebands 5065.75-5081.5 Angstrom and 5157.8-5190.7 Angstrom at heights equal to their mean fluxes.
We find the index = -3.6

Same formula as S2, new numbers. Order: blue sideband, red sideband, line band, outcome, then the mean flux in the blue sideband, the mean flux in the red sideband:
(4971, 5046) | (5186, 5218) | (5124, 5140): -0.5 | 8.4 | 8.26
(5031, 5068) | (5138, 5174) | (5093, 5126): -2.2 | 8.83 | 7.92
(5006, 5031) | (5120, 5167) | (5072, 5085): -0.3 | 8.1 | 8.41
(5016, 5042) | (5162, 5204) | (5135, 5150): -1.0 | 8.31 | 7.7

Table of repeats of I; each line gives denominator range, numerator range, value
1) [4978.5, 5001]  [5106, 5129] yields 1.09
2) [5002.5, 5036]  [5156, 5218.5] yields 1.02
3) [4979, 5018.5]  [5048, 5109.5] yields 1.12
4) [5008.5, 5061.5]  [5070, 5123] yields 1.07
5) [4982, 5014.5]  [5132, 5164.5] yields 1.05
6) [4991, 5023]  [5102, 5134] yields 1.12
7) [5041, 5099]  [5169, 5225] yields 0.93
